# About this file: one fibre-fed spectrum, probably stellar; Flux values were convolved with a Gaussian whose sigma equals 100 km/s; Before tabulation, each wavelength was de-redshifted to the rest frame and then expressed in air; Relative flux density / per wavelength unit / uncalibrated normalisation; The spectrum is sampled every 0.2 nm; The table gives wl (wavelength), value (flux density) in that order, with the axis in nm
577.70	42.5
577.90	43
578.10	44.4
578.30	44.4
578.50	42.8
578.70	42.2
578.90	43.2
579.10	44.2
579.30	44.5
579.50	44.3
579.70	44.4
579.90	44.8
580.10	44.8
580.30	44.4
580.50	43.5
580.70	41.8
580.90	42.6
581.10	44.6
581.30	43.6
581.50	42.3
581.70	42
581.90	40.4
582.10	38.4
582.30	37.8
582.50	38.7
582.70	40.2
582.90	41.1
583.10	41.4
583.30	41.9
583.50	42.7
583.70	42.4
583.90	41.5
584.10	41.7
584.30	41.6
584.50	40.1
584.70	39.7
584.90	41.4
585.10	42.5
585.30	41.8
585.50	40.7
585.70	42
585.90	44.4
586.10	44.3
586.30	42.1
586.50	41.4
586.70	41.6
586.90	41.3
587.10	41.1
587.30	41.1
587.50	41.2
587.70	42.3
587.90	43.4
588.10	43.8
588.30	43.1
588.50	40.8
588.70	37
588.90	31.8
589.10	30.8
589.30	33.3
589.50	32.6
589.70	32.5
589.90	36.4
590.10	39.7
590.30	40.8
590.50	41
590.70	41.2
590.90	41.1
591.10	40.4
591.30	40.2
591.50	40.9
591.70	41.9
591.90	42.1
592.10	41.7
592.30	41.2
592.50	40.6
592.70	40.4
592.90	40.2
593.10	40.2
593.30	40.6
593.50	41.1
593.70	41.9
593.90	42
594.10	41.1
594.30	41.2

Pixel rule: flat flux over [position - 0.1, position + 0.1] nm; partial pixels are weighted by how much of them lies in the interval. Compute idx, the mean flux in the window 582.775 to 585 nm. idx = 41.4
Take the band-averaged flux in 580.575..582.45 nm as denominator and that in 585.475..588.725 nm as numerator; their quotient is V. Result 1.01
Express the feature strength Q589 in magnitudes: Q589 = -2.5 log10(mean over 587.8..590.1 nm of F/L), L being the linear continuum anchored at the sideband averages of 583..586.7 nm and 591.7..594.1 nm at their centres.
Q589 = 0.12 mag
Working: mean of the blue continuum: 41.9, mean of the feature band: 37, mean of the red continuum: 41.1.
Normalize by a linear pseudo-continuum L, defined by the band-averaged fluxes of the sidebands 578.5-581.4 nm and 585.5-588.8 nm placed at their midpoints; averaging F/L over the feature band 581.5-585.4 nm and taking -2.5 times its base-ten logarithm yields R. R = 0.05 mag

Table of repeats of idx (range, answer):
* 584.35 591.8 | 40.1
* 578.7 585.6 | 42.1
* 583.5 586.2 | 41.9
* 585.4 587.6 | 41.9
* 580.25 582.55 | 41.7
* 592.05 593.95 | 40.9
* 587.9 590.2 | 36.8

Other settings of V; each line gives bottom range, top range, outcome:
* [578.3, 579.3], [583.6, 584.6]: 0.96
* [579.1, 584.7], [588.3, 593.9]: 0.93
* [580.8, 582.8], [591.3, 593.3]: 1.00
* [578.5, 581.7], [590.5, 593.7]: 0.94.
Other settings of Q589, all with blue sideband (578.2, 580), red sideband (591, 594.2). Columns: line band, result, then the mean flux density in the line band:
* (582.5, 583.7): 0.044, 41.3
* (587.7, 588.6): -0.019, 42.7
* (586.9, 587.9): 0.013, 41.6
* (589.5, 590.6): 0.109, 37.6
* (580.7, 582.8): 0.057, 41.1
